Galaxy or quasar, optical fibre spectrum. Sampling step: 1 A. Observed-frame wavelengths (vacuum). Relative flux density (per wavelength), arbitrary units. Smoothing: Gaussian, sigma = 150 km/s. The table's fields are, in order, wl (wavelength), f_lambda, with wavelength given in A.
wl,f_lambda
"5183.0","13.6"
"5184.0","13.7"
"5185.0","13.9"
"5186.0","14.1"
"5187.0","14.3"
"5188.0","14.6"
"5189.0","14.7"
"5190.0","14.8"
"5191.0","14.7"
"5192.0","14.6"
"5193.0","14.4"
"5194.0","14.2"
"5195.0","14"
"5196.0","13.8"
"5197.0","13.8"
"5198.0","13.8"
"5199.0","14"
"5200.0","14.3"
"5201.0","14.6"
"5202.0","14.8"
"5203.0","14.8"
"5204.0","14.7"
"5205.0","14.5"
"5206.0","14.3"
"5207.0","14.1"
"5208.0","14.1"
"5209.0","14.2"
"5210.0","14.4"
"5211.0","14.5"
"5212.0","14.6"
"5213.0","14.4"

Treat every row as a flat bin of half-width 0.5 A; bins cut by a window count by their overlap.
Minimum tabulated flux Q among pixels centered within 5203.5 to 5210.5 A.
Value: 14.1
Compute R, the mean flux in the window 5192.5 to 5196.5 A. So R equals 14.1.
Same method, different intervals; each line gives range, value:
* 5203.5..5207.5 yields 14.4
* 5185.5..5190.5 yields 14.5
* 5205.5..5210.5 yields 14.2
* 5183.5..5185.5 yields 13.8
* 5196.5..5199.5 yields 13.9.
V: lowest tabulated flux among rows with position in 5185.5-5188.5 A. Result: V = 14.1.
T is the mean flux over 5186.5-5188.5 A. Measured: 14.4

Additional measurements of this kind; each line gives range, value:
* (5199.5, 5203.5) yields 14.6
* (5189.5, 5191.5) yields 14.8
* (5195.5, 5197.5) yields 13.8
